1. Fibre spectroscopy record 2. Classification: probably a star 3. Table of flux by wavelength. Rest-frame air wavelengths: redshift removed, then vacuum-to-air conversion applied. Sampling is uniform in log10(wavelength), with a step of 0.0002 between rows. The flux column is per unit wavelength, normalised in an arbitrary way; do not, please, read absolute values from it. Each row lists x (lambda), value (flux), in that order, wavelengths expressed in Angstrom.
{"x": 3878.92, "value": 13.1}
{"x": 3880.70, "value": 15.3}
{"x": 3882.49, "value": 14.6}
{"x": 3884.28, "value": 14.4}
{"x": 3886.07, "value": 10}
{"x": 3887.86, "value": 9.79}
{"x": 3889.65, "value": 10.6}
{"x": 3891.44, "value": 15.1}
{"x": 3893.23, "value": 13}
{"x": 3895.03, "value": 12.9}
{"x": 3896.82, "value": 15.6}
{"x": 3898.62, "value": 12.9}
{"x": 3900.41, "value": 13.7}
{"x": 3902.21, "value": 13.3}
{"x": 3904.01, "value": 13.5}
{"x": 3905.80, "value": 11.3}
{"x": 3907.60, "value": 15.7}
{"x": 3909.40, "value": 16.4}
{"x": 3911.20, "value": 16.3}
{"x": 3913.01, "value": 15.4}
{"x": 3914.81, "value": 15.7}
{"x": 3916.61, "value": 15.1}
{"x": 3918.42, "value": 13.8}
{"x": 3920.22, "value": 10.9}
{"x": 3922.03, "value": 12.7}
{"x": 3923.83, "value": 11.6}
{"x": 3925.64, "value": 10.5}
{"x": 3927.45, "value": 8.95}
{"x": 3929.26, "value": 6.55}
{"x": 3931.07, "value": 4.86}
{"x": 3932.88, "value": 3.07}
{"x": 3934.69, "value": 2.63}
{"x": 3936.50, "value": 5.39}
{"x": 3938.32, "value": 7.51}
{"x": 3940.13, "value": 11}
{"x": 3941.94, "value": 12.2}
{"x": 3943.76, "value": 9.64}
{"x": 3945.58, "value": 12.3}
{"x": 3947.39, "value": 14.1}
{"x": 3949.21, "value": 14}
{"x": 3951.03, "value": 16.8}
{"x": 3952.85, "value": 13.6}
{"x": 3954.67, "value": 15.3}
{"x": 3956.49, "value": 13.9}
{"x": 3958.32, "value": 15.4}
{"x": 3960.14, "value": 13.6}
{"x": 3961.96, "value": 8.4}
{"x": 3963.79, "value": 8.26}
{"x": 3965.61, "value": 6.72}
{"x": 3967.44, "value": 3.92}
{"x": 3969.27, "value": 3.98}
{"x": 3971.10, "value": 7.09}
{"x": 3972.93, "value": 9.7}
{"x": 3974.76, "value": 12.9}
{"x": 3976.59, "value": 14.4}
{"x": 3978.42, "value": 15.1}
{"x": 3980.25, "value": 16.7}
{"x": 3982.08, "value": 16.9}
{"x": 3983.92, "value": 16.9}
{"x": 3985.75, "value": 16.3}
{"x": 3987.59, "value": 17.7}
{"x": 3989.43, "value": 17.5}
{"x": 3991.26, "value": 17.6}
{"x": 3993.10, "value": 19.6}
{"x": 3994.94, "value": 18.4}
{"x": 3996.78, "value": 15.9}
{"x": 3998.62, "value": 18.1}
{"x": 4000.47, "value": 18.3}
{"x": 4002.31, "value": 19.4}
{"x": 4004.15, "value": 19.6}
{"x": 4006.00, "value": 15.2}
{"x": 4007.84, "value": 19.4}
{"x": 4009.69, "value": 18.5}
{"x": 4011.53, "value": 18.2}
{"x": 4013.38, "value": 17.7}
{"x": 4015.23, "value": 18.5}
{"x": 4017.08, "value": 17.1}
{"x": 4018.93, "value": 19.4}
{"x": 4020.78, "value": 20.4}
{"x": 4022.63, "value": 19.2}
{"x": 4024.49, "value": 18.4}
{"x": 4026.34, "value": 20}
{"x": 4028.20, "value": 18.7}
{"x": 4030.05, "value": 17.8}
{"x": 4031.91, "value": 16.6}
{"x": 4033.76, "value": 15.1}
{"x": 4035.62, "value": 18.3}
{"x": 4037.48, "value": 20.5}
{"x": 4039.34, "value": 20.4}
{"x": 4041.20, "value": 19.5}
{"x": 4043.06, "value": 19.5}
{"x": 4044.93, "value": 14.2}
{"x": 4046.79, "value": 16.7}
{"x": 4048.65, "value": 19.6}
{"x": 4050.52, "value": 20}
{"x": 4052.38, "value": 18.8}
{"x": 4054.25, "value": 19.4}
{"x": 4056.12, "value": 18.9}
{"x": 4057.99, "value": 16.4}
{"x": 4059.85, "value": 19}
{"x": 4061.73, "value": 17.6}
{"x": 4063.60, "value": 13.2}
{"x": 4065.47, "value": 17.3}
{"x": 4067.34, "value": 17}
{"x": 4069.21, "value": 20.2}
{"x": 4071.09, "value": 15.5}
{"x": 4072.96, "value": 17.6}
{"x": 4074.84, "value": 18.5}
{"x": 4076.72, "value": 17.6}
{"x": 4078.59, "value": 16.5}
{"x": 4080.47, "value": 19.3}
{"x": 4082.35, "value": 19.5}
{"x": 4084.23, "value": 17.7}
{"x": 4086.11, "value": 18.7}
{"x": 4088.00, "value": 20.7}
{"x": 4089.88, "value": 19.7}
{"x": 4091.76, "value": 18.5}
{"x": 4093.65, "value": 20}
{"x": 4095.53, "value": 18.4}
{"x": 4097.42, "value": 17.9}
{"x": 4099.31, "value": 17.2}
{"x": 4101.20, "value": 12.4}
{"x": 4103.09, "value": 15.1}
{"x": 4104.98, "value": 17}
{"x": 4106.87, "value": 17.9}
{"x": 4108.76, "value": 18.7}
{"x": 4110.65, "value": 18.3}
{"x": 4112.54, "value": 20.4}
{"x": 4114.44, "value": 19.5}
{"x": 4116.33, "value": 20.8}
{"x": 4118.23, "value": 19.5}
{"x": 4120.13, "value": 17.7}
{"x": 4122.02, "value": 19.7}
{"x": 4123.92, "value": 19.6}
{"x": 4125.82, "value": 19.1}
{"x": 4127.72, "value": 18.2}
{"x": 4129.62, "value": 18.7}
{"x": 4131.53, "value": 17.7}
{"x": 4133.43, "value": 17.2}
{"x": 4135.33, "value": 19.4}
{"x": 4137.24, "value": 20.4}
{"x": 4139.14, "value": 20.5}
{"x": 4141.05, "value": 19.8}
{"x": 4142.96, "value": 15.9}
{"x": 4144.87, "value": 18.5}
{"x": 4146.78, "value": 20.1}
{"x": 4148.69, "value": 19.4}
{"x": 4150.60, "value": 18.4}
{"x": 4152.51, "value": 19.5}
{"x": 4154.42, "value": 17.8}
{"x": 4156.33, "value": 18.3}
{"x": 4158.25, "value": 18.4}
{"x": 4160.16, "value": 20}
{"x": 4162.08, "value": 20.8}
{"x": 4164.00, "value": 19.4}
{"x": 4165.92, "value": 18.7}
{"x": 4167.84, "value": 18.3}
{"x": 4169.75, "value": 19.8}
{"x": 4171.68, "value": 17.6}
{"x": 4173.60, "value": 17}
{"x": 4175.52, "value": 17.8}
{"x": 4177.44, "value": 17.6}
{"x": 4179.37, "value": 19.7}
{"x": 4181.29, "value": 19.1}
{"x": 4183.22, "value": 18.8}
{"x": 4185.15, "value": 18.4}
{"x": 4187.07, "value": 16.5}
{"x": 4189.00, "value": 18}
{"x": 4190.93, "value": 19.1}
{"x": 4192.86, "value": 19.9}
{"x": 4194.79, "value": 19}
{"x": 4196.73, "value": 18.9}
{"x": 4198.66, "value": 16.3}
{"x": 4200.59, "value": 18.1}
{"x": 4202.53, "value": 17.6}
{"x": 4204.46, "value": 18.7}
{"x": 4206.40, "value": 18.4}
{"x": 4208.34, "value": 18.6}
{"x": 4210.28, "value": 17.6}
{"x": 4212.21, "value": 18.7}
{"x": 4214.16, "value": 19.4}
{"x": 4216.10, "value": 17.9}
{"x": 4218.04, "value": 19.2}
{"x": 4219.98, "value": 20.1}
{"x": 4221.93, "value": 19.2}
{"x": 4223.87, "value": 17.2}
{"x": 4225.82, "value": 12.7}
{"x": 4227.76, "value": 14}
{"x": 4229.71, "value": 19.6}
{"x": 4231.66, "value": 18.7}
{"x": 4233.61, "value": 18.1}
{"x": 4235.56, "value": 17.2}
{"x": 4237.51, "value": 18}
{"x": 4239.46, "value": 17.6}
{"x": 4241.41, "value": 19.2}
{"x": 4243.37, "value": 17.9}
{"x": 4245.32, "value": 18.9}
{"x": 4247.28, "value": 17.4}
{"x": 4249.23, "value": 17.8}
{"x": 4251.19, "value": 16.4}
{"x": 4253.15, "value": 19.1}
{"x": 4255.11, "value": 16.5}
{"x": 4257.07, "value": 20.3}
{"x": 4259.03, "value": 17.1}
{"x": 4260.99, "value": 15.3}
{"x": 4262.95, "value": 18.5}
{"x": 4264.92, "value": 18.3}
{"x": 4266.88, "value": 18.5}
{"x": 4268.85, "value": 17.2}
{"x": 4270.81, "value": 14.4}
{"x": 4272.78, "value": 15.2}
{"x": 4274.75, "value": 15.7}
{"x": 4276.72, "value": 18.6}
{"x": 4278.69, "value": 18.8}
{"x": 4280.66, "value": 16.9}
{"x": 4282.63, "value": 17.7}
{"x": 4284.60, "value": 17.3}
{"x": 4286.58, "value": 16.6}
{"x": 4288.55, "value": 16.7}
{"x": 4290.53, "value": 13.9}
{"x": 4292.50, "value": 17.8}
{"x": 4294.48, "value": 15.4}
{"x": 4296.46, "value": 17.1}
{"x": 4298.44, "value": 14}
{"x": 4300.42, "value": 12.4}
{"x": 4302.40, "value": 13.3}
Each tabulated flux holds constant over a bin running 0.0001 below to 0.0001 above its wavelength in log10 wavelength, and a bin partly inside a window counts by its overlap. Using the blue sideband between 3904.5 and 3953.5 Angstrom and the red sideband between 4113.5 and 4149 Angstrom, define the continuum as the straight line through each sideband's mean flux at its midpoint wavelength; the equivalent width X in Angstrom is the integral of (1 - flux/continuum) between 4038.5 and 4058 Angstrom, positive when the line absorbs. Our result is -3.3 Angstrom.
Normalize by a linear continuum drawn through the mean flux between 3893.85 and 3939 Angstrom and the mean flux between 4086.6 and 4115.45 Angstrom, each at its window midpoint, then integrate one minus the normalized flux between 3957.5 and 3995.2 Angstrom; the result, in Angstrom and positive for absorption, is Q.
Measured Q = 1.7 Angstrom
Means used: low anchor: 11.5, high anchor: 18.1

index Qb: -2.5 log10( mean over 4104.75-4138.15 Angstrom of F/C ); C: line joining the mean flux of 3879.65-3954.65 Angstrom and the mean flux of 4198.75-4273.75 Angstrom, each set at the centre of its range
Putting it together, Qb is -0.20 mag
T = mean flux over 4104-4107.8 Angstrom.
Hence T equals 17.4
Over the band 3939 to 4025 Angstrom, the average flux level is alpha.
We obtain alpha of 14.9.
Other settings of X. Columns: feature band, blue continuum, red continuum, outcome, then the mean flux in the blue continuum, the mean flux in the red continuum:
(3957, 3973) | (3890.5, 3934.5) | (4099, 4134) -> 6.0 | 12.3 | 18.2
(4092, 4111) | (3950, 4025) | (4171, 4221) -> -0.3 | 15.4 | 18.4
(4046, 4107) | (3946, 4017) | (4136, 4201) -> -3.9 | 14.9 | 18.7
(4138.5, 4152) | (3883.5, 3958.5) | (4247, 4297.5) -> -3.2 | 12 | 17.1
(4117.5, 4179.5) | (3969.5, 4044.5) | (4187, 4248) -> -3.4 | 17.3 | 18.1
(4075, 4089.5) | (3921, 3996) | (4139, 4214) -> -2.7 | 11.8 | 18.6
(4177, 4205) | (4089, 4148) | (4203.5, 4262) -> -0.4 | 18.5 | 17.9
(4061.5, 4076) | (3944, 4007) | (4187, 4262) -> -1.4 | 14.2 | 18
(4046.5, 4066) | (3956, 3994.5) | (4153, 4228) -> -3.8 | 13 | 18.3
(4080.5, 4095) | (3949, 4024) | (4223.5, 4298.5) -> -2.9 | 15.3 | 17.2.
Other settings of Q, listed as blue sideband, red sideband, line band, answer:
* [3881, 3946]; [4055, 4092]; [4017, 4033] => -2.6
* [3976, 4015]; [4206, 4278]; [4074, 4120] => -1.9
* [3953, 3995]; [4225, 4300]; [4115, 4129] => -3.7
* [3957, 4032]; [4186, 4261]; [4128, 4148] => -2.0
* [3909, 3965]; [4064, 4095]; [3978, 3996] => -4.5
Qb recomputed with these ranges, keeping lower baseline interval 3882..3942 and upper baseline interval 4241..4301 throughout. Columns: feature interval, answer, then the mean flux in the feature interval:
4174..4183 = -0.18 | 18.5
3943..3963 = -0.09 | 13.4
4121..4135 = -0.25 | 18.6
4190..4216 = -0.16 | 18.5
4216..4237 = -0.08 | 17.6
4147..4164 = -0.24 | 19.1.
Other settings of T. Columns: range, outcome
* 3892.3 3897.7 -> 13.8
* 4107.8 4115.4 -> 19.2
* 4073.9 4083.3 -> 18.3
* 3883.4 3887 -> 12.2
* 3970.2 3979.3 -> 11.8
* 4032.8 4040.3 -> 18.6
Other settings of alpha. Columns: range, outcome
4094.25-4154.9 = 18.5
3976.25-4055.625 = 18.1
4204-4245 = 18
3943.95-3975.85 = 11.2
